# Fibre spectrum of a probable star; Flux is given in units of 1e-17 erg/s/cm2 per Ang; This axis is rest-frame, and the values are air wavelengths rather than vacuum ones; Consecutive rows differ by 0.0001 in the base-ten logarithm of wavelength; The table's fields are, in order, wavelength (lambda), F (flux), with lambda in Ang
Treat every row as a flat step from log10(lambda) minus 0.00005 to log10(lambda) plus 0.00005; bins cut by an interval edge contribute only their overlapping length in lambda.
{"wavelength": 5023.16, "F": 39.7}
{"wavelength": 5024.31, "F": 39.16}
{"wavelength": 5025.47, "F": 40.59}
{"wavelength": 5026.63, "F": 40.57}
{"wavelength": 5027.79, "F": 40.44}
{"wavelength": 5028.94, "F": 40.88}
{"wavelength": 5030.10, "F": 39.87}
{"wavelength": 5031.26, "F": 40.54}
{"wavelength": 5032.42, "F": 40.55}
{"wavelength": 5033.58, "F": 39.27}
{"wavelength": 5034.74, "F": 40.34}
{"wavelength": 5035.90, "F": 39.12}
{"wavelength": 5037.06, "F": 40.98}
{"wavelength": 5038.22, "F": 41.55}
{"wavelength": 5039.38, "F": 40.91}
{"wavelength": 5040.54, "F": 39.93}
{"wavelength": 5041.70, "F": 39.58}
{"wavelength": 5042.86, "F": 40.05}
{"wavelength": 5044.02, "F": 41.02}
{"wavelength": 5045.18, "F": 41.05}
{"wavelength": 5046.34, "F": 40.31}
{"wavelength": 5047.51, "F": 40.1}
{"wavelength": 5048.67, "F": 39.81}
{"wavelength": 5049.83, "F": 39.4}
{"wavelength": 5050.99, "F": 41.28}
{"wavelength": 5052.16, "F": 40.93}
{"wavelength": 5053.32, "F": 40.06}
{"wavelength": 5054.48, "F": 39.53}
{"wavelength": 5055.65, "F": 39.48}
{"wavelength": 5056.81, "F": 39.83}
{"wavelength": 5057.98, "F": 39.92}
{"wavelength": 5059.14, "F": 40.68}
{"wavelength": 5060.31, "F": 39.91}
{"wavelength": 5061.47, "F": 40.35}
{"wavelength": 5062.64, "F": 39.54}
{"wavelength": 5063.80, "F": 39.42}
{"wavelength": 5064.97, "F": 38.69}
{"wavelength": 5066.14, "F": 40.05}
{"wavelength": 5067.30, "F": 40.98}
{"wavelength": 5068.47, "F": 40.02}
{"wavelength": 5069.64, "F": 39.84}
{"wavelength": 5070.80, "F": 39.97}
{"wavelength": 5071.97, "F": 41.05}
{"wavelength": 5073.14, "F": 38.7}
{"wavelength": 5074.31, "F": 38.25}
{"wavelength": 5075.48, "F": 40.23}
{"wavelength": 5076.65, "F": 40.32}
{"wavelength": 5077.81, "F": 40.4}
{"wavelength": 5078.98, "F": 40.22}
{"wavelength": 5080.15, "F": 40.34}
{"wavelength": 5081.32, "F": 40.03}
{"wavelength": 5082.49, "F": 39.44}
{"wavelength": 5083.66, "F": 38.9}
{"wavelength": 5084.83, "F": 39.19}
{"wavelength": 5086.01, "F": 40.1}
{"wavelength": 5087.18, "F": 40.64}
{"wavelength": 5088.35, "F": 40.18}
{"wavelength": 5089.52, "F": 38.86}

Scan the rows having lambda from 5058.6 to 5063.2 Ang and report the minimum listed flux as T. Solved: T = 39.54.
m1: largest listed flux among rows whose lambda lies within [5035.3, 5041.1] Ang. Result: 41.55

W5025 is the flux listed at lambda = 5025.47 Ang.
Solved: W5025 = 40.59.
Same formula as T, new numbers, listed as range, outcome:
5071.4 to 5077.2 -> 38.25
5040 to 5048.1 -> 39.58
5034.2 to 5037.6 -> 39.12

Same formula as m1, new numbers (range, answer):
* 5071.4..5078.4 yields 41.05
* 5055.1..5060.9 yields 40.68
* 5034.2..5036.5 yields 40.34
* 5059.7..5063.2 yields 40.35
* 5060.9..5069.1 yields 40.98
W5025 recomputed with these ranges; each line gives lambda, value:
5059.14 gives 40.68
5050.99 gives 41.28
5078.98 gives 40.22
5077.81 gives 40.4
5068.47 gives 40.02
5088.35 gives 40.18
